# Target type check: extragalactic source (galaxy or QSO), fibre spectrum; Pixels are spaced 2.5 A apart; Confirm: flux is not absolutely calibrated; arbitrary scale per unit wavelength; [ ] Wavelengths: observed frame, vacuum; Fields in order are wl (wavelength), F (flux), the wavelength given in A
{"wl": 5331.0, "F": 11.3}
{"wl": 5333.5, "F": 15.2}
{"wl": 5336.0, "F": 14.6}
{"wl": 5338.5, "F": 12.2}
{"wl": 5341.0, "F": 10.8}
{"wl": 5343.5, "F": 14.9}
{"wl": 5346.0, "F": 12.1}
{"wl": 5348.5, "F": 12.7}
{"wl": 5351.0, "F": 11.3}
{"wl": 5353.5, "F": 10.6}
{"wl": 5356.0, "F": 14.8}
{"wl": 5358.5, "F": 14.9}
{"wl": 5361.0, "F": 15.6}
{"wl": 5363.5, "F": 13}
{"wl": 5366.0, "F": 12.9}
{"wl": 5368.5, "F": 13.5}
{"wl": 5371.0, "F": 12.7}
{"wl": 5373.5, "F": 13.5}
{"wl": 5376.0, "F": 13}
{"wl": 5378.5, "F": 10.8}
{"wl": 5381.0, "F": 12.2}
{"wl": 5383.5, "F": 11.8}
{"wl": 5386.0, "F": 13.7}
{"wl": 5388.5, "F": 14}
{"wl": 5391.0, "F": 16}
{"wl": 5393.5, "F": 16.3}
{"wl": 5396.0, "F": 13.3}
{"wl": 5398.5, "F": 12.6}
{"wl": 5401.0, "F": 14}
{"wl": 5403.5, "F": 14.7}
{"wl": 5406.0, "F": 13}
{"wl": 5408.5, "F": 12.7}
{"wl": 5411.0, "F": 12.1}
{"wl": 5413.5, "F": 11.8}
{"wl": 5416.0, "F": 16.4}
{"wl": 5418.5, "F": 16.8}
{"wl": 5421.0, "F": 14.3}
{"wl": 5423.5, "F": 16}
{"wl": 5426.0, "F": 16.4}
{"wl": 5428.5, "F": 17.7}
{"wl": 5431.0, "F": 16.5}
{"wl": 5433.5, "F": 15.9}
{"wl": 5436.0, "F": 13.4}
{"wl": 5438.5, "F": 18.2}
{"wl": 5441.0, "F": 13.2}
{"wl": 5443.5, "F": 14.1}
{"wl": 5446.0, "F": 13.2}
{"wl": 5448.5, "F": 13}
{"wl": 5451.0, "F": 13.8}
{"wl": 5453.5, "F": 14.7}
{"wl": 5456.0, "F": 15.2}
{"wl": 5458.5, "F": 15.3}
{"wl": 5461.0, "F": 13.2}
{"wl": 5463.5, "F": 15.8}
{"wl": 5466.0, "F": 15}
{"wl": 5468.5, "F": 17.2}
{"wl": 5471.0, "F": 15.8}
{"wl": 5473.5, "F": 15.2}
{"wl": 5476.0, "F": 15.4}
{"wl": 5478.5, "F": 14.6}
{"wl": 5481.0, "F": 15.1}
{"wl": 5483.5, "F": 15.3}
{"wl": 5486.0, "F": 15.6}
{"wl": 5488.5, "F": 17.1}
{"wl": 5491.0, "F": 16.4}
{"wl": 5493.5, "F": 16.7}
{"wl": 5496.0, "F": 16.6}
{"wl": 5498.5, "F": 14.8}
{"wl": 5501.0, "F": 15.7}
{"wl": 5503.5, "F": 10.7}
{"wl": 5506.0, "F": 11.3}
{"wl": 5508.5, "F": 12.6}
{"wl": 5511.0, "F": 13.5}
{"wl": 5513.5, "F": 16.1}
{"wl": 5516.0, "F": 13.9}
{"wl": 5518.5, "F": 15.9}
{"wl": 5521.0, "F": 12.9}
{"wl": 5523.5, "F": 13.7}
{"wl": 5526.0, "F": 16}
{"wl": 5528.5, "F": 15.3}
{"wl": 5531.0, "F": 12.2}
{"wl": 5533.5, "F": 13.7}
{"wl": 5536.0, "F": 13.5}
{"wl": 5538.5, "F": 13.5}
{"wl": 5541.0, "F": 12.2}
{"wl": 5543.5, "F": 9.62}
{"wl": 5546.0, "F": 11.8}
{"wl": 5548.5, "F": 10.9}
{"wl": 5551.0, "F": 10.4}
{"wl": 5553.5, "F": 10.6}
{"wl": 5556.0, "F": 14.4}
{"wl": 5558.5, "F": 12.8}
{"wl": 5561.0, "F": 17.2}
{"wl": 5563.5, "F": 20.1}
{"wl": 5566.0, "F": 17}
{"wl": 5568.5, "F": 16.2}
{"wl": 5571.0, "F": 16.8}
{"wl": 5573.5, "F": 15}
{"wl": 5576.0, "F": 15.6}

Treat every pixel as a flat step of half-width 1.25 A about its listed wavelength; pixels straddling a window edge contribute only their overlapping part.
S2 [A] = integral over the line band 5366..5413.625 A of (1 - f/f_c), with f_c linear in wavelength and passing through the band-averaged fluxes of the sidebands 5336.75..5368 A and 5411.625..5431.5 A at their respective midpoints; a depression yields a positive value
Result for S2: 3.7 A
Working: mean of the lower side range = 13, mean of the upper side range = 15.6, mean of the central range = 13.3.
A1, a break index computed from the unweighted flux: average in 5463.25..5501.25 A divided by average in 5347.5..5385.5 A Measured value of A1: 1.22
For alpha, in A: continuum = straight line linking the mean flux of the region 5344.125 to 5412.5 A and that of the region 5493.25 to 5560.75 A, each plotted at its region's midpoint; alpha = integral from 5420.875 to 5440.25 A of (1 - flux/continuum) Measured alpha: -4.0 A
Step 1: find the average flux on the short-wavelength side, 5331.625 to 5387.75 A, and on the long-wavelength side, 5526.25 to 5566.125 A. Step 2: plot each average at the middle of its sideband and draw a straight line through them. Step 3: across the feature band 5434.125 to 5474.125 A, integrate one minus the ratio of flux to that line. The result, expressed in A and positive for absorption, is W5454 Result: -4.7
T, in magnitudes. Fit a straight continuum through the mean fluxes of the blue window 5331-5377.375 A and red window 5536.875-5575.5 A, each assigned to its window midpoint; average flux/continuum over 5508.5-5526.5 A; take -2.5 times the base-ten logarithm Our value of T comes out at -0.05 mag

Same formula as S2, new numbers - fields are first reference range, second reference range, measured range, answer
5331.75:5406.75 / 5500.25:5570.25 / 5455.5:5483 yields -3.4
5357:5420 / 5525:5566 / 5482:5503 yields -3.5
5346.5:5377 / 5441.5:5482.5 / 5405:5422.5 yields 0.1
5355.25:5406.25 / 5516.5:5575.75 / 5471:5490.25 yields -2.3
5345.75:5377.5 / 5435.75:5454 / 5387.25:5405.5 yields -1.0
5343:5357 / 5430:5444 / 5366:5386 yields 1.2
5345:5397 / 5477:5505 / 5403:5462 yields -1.4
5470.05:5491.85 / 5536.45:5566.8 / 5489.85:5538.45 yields 0.9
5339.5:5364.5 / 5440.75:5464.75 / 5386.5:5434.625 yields -3.6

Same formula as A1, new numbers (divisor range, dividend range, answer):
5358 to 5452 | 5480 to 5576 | 1.01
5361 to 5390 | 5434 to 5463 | 1.11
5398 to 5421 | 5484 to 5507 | 1.09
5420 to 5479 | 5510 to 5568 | 0.91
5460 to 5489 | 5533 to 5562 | 0.81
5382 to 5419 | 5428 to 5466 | 1.07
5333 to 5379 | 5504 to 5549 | 1.01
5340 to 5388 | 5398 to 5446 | 1.14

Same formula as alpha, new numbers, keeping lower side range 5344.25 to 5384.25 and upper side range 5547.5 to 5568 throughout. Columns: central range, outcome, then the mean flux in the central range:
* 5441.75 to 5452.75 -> -0.07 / 13.6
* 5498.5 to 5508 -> 0.70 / 12.9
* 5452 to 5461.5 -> -0.80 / 14.7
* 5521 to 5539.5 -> 0.22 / 13.9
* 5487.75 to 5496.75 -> -1.87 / 16.7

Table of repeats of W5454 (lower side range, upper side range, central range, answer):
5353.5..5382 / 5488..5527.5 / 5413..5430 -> -2.5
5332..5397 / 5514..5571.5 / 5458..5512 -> -4.8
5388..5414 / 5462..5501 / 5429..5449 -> -0.3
